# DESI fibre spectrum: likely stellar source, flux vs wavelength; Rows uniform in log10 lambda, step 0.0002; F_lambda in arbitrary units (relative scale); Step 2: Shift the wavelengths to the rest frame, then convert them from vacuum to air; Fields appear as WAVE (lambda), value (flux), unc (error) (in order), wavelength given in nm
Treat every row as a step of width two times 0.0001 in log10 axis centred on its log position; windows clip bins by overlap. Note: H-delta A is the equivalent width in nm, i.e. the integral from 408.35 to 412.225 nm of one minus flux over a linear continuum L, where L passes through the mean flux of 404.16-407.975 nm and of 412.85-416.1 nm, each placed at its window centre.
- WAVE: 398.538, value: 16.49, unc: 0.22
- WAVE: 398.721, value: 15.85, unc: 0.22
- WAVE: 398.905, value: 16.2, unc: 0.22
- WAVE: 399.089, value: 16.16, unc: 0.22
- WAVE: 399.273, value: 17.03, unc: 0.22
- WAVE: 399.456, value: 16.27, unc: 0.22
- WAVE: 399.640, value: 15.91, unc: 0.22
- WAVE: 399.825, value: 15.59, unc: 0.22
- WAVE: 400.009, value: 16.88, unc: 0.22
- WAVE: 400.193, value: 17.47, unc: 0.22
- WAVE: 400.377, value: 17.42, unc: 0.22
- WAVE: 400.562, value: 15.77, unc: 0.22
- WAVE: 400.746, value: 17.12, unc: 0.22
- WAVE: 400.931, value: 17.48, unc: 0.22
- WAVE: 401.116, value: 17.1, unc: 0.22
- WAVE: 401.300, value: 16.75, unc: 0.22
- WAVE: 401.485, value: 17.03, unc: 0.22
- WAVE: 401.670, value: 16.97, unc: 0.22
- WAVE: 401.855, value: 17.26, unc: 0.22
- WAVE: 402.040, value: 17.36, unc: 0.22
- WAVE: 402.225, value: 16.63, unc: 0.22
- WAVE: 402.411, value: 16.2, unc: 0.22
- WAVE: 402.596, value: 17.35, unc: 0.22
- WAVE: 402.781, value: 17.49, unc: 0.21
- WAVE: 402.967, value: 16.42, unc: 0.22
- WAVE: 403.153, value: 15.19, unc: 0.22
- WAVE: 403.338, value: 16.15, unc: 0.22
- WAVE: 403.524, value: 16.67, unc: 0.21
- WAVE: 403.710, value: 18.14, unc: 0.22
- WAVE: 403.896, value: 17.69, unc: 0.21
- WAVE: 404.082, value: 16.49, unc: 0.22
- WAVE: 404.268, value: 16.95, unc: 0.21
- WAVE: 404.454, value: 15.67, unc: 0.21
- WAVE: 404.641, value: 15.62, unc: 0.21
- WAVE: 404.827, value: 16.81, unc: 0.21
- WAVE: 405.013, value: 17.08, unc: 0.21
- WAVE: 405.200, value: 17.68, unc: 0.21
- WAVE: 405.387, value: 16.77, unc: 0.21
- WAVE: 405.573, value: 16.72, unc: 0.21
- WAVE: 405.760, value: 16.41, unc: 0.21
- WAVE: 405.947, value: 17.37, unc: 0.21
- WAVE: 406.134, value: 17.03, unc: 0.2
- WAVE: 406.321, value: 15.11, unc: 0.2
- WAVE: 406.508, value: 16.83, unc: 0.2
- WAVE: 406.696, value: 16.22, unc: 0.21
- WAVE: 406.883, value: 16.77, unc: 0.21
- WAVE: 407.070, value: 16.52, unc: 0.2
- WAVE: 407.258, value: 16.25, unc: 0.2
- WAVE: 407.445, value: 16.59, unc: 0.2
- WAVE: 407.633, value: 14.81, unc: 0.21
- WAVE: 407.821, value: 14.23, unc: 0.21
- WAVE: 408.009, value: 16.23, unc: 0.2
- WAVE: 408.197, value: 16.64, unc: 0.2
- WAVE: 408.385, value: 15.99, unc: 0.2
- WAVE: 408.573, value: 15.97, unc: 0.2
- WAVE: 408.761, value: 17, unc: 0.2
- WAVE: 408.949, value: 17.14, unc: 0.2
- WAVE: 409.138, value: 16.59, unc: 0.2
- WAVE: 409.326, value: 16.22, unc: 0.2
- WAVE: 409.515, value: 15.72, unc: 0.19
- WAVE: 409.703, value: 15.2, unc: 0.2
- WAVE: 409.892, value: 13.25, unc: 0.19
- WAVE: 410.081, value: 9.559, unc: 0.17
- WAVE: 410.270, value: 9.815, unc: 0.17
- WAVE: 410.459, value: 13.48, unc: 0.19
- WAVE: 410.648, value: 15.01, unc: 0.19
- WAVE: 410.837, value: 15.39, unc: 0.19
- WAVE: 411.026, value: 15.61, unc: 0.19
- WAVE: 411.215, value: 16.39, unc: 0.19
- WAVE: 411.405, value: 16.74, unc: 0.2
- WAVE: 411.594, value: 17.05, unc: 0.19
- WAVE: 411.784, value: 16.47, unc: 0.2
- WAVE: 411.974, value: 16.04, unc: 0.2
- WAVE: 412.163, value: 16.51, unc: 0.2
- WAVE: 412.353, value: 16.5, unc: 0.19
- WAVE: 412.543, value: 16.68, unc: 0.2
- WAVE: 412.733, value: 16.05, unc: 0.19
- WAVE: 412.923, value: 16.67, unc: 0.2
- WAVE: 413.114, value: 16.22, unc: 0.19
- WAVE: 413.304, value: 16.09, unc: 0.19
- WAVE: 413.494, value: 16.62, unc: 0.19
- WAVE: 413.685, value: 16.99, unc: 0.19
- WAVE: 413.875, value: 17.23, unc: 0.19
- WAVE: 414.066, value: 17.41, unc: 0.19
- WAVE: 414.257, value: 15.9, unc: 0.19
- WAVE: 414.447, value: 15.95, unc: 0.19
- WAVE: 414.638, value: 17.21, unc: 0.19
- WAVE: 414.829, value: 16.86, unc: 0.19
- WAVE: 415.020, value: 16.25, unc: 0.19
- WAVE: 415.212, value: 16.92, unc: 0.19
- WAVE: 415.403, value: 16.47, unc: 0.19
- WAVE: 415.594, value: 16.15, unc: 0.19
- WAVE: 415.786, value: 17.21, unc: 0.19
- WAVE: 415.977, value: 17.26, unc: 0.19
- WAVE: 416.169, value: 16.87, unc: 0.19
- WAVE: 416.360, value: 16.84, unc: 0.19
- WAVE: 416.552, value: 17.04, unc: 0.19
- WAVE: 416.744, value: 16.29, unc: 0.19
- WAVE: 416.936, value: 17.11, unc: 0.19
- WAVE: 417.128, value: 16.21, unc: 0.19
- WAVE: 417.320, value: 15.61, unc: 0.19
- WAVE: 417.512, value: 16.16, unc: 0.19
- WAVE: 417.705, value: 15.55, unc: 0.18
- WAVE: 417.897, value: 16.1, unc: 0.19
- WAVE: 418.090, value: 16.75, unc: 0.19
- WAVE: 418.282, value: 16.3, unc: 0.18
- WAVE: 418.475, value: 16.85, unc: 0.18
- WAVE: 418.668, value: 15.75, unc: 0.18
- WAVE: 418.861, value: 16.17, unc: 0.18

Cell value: 0.29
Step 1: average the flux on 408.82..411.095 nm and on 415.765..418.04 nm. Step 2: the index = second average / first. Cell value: 1.14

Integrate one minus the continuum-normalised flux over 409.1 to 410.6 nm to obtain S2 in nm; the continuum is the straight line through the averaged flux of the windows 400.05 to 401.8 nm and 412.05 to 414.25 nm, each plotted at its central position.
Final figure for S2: 0.274 nm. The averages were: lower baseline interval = 17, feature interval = 13.7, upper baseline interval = 16.6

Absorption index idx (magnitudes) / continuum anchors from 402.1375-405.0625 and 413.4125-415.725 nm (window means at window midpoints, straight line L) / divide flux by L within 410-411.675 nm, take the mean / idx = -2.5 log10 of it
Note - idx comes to 0.161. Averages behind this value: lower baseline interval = 16.7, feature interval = 14.4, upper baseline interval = 16.7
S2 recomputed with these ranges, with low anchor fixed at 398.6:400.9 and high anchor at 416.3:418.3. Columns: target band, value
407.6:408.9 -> 0.04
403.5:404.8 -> -0.02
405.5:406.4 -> -0.01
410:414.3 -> 0.18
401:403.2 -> -0.05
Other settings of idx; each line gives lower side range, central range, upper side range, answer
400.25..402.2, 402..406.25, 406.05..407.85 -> -0.01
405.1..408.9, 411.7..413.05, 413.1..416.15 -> 0.01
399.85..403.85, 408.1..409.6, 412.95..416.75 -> 0.02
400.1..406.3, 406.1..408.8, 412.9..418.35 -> 0.04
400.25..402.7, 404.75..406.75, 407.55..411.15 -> -0.06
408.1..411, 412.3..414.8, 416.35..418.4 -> -0.06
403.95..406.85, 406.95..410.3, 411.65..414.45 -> 0.08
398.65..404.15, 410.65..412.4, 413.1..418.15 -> 0.03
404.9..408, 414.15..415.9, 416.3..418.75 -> -0.01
